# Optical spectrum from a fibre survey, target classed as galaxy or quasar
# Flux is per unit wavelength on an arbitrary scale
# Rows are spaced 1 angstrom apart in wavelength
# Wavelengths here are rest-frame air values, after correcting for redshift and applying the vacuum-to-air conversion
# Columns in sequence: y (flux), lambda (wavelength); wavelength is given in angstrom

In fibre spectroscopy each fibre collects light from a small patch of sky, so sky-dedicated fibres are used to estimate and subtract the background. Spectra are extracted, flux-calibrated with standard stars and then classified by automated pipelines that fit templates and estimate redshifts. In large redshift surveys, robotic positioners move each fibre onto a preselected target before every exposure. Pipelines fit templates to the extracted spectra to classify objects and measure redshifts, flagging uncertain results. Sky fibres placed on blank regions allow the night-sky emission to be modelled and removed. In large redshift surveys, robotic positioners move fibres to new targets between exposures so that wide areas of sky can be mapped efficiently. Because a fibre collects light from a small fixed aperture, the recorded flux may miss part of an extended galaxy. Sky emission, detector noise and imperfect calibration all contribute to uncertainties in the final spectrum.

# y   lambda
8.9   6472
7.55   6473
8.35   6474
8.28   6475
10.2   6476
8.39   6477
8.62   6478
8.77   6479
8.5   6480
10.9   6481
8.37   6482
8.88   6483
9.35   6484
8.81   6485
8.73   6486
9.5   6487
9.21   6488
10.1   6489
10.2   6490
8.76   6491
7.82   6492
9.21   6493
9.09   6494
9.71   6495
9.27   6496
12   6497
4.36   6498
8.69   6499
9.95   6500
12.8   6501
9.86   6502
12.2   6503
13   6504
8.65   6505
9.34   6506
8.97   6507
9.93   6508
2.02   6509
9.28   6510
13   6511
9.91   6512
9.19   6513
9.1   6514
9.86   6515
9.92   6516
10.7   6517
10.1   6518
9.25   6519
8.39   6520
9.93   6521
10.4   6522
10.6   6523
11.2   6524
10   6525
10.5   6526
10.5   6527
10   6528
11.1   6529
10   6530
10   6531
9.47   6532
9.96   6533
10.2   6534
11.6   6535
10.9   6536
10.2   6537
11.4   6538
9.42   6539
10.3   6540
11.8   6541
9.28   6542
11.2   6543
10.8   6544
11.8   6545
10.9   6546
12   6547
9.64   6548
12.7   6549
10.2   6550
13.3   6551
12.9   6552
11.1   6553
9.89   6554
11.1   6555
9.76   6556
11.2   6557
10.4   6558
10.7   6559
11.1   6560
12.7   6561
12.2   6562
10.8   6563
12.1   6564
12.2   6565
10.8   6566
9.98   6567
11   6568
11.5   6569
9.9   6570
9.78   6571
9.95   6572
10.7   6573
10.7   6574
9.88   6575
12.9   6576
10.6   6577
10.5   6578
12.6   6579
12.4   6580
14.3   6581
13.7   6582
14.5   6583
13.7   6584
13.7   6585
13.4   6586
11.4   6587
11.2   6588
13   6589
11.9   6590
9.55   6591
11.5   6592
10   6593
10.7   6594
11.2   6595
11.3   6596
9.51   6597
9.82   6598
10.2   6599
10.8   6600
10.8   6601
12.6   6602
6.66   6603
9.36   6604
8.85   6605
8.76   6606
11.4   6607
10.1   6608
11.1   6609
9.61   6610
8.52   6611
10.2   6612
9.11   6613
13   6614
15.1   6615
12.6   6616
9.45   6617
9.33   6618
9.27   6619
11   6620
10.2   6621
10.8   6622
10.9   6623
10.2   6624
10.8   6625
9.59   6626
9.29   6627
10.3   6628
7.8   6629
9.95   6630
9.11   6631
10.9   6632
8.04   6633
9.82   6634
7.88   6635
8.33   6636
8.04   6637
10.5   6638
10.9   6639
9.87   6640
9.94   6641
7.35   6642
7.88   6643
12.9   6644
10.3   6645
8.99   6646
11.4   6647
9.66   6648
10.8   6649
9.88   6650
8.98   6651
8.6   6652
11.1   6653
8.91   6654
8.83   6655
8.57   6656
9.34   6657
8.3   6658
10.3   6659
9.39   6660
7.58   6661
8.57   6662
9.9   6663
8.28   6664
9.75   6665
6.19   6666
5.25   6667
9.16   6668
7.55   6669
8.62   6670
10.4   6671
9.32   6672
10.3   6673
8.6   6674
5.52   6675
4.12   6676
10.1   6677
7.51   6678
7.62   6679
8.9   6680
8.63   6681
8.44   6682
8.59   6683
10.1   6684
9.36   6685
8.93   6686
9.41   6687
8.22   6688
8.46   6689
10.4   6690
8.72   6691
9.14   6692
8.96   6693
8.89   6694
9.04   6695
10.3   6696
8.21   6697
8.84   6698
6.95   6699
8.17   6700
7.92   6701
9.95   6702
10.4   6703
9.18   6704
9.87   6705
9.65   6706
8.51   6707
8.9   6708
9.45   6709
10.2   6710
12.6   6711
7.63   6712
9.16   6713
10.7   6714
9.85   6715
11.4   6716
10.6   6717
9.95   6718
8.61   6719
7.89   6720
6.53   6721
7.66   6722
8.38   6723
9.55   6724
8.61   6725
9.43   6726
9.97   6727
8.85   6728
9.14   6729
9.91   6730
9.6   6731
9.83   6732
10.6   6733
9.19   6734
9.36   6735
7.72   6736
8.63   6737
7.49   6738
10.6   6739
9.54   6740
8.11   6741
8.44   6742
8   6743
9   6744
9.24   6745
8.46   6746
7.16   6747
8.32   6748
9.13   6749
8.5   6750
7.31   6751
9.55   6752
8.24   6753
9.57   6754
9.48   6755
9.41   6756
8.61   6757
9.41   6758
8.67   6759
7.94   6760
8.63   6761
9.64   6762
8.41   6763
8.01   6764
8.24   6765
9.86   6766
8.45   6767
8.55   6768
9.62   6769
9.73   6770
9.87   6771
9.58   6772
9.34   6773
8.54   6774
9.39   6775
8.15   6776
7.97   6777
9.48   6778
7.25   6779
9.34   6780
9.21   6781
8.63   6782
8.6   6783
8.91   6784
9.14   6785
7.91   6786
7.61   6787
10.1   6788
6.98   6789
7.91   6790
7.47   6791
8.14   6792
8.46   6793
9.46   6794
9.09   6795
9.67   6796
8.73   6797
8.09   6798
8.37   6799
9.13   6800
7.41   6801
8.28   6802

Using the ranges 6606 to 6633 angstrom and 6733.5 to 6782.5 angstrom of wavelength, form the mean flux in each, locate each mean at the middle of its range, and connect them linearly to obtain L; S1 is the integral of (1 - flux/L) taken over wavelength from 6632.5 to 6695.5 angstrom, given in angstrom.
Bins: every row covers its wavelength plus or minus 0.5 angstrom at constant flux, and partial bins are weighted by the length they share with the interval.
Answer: 5.6 angstrom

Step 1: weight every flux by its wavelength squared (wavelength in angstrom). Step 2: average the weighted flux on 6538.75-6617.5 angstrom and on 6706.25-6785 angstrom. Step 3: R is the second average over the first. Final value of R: 0.85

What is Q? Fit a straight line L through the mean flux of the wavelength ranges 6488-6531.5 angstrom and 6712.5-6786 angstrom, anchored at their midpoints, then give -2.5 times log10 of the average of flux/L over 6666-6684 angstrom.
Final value 0.13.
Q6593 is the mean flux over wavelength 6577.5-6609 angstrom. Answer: 11.3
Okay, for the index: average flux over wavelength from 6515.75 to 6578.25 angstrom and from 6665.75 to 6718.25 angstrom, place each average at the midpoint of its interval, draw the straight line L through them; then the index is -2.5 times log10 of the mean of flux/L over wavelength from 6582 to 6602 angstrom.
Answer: -0.14 mag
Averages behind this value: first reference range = 10.7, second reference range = 8.93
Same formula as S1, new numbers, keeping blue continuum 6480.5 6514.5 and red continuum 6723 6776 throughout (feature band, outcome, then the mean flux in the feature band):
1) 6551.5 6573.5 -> -4.0 angstrom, 11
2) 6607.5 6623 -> -2.4 angstrom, 10.6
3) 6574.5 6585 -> -3.7 angstrom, 12.6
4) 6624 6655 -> -1.5 angstrom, 9.59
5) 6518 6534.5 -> -1.3 angstrom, 10.1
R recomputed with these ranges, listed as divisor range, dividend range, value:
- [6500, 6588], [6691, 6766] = 0.88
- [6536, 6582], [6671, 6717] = 0.84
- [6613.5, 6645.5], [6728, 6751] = 0.91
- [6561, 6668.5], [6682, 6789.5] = 0.90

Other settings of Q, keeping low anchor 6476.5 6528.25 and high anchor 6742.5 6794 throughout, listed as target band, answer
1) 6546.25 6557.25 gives -0.197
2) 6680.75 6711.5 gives -0.031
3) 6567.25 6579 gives -0.155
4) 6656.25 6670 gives 0.073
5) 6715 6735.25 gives -0.052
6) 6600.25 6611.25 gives -0.073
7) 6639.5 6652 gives -0.080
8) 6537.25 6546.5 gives -0.145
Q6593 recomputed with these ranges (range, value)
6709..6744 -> 9.23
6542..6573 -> 11.1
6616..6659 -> 9.66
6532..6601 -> 11.2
